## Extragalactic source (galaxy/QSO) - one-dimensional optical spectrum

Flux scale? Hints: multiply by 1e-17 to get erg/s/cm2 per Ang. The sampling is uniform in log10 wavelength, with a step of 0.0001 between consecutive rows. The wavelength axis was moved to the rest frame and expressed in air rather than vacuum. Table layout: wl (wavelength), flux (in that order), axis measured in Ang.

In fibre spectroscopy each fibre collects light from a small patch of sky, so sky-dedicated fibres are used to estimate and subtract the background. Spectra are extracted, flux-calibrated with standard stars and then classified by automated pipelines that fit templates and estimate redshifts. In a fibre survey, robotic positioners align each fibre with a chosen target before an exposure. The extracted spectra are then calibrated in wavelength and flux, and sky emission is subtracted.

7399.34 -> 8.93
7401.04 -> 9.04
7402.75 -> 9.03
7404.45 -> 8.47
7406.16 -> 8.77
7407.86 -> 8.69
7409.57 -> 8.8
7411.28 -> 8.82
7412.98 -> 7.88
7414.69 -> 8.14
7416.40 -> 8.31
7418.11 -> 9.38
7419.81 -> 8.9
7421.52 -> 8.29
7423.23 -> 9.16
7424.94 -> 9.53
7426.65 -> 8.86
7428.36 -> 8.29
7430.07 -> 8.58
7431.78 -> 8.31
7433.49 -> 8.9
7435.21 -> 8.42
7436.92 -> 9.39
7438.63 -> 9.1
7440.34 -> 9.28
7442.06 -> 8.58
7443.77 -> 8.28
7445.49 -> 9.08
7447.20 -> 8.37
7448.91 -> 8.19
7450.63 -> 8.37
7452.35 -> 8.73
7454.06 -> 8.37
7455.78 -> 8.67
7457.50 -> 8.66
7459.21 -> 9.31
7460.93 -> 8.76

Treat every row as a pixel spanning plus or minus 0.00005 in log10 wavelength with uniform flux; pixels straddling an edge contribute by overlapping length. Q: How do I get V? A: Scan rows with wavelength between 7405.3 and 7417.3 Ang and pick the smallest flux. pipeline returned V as 7.88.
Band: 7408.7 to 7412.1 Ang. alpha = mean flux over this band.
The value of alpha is 8.79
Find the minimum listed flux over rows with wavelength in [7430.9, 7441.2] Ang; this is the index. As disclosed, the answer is 8.31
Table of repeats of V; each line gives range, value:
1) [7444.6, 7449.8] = 8.19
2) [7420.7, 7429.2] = 8.29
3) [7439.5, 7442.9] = 8.58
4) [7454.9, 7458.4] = 8.66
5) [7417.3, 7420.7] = 8.9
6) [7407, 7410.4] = 8.69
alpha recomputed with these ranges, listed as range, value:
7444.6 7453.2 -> 8.54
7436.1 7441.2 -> 9.26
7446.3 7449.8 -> 8.3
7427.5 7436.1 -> 8.5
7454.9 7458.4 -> 8.67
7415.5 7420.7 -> 8.86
